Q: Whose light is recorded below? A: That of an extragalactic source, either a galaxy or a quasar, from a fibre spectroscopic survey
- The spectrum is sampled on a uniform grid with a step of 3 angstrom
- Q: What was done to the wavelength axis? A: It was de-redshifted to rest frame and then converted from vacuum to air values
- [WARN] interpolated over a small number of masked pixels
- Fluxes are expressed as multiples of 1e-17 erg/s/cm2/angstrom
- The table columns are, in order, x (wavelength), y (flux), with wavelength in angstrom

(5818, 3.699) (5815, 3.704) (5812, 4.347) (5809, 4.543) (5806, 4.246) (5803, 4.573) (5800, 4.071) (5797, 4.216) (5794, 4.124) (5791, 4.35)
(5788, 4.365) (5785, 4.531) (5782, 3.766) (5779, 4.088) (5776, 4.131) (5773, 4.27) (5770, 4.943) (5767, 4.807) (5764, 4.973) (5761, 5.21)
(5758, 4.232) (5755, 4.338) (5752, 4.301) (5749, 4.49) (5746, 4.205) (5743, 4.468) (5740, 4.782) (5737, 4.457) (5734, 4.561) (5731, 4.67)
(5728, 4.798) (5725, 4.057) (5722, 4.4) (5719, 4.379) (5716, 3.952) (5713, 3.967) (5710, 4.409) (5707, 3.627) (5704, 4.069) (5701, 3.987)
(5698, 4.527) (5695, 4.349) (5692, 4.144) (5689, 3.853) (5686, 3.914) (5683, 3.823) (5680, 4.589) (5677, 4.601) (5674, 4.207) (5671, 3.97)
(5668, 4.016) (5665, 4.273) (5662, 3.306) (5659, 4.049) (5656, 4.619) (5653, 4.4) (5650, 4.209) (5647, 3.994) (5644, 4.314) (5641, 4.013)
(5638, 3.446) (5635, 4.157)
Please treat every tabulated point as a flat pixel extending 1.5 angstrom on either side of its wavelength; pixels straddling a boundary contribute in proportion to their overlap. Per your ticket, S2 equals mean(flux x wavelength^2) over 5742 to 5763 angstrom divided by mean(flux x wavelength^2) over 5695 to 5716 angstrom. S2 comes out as 1.11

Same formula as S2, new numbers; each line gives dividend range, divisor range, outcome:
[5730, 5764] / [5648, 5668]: 1.13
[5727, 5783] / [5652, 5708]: 1.12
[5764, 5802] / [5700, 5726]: 1.08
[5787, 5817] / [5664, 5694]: 1.07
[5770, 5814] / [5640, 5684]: 1.07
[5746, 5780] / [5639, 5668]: 1.14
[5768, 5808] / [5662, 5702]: 1.07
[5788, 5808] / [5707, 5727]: 1.06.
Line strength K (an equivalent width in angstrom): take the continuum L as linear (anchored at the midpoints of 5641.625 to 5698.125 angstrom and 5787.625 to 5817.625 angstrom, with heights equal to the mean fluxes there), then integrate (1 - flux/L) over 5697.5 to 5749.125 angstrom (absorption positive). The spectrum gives -1.6 angstrom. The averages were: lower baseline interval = 4.16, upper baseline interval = 4.23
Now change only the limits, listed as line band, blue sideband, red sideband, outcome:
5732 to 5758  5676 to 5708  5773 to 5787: -1.86 angstrom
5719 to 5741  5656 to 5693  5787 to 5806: -1.81 angstrom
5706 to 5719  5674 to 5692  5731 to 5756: 0.79 angstrom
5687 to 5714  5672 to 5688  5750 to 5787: 1.04 angstrom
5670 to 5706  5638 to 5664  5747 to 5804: 0.09 angstrom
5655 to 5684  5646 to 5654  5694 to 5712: 0.28 angstrom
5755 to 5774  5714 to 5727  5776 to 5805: -2.25 angstrom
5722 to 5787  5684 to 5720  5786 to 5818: -4.88 angstrom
